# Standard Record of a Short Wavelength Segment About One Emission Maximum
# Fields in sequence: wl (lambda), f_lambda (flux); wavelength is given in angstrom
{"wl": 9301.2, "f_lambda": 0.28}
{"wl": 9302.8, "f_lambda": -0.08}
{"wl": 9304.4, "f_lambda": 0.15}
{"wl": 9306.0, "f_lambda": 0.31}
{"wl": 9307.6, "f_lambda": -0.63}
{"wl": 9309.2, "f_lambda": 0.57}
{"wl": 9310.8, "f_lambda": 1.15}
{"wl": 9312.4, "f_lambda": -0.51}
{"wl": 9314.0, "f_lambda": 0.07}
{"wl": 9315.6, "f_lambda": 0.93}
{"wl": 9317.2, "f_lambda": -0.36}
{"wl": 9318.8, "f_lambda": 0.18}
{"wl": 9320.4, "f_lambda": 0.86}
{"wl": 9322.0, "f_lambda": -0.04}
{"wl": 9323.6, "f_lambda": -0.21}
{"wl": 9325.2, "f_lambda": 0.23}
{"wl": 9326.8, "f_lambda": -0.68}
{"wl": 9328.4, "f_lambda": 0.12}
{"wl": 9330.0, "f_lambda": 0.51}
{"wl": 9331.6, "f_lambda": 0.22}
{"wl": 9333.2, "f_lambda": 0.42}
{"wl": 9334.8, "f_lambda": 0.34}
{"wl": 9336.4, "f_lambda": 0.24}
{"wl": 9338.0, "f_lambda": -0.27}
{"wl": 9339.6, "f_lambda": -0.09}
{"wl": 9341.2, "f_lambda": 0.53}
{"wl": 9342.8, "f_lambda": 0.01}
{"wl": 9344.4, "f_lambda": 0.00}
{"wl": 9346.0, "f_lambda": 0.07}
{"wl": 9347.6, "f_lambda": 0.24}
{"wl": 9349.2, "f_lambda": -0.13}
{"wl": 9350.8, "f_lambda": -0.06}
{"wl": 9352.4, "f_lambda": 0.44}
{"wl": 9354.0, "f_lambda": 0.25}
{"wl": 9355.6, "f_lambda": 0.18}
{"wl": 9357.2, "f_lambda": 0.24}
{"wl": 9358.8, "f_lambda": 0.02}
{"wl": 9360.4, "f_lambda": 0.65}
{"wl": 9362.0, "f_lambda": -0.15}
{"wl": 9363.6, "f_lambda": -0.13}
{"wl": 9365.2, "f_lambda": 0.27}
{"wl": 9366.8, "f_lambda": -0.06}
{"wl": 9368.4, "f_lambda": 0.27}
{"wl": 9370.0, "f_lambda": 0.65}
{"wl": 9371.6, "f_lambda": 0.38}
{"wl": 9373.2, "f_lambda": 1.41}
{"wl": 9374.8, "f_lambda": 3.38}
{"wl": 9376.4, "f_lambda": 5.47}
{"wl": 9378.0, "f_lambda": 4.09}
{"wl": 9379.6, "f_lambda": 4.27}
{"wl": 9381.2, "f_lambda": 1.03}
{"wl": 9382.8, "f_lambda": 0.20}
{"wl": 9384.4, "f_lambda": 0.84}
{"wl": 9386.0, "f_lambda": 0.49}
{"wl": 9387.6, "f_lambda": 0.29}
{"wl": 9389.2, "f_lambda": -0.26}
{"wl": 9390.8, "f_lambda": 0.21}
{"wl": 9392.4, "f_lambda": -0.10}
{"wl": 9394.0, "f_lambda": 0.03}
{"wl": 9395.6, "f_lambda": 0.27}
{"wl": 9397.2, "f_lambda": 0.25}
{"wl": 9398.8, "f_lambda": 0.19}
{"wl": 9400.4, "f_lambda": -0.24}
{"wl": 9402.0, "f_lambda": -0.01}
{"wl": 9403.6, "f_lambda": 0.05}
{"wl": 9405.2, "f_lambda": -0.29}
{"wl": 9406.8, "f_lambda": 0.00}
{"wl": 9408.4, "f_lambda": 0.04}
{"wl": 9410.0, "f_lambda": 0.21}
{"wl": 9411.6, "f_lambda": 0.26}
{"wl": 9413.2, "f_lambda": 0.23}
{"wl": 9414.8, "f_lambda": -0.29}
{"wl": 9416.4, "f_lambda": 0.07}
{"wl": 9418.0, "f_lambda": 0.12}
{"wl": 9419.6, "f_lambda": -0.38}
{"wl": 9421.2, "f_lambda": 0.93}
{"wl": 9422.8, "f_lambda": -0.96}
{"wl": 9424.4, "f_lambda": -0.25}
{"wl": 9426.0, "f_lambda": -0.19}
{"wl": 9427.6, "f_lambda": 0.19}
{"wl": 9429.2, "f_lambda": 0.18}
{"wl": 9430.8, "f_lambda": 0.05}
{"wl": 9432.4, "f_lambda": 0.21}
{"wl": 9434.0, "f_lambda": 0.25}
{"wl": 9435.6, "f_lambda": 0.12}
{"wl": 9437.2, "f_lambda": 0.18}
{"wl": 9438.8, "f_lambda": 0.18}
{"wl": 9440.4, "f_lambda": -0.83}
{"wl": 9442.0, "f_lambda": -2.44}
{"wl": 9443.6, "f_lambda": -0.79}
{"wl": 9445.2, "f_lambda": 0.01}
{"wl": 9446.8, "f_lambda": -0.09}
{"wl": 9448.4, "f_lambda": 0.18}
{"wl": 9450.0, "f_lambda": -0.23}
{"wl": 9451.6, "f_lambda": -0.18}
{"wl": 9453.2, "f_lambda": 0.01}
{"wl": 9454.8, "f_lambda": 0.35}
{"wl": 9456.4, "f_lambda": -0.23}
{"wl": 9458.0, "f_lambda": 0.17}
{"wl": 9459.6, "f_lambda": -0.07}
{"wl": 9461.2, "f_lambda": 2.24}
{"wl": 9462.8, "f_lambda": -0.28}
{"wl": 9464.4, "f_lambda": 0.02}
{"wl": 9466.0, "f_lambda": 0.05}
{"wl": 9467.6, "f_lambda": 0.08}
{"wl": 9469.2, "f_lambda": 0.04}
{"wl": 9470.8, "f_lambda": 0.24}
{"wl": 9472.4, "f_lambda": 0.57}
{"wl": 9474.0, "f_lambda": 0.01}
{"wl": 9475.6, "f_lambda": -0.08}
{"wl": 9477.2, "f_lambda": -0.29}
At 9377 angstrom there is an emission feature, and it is [O III] 5007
